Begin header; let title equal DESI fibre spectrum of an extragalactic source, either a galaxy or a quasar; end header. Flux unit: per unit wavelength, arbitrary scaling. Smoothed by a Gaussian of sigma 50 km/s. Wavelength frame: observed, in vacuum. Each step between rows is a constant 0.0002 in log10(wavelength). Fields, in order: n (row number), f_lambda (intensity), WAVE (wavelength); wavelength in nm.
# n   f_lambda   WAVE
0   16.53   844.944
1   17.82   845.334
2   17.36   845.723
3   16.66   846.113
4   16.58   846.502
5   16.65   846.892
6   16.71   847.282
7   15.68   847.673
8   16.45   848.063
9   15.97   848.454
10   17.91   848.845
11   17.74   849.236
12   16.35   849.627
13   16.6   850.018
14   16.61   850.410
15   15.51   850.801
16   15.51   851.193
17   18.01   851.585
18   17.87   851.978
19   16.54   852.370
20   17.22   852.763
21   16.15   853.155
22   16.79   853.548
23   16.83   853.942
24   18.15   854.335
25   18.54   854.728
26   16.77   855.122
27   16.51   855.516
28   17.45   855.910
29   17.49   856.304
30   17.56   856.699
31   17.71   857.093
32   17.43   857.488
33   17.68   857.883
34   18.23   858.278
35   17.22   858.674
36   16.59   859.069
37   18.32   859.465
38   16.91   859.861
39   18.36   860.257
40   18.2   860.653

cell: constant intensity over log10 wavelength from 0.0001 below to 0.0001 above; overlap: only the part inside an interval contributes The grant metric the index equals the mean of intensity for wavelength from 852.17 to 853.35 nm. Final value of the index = 16.7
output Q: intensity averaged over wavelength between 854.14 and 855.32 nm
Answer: 17.8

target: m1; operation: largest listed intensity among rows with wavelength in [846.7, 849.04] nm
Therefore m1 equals 17.91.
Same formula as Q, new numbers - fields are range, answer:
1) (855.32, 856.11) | 17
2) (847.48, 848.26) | 16.1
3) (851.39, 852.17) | 17.9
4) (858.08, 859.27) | 17.3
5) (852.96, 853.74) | 16.5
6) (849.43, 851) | 16.3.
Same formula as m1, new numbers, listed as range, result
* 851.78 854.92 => 18.54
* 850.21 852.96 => 18.01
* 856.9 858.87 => 18.23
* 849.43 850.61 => 16.61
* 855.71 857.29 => 17.71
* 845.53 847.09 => 17.36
